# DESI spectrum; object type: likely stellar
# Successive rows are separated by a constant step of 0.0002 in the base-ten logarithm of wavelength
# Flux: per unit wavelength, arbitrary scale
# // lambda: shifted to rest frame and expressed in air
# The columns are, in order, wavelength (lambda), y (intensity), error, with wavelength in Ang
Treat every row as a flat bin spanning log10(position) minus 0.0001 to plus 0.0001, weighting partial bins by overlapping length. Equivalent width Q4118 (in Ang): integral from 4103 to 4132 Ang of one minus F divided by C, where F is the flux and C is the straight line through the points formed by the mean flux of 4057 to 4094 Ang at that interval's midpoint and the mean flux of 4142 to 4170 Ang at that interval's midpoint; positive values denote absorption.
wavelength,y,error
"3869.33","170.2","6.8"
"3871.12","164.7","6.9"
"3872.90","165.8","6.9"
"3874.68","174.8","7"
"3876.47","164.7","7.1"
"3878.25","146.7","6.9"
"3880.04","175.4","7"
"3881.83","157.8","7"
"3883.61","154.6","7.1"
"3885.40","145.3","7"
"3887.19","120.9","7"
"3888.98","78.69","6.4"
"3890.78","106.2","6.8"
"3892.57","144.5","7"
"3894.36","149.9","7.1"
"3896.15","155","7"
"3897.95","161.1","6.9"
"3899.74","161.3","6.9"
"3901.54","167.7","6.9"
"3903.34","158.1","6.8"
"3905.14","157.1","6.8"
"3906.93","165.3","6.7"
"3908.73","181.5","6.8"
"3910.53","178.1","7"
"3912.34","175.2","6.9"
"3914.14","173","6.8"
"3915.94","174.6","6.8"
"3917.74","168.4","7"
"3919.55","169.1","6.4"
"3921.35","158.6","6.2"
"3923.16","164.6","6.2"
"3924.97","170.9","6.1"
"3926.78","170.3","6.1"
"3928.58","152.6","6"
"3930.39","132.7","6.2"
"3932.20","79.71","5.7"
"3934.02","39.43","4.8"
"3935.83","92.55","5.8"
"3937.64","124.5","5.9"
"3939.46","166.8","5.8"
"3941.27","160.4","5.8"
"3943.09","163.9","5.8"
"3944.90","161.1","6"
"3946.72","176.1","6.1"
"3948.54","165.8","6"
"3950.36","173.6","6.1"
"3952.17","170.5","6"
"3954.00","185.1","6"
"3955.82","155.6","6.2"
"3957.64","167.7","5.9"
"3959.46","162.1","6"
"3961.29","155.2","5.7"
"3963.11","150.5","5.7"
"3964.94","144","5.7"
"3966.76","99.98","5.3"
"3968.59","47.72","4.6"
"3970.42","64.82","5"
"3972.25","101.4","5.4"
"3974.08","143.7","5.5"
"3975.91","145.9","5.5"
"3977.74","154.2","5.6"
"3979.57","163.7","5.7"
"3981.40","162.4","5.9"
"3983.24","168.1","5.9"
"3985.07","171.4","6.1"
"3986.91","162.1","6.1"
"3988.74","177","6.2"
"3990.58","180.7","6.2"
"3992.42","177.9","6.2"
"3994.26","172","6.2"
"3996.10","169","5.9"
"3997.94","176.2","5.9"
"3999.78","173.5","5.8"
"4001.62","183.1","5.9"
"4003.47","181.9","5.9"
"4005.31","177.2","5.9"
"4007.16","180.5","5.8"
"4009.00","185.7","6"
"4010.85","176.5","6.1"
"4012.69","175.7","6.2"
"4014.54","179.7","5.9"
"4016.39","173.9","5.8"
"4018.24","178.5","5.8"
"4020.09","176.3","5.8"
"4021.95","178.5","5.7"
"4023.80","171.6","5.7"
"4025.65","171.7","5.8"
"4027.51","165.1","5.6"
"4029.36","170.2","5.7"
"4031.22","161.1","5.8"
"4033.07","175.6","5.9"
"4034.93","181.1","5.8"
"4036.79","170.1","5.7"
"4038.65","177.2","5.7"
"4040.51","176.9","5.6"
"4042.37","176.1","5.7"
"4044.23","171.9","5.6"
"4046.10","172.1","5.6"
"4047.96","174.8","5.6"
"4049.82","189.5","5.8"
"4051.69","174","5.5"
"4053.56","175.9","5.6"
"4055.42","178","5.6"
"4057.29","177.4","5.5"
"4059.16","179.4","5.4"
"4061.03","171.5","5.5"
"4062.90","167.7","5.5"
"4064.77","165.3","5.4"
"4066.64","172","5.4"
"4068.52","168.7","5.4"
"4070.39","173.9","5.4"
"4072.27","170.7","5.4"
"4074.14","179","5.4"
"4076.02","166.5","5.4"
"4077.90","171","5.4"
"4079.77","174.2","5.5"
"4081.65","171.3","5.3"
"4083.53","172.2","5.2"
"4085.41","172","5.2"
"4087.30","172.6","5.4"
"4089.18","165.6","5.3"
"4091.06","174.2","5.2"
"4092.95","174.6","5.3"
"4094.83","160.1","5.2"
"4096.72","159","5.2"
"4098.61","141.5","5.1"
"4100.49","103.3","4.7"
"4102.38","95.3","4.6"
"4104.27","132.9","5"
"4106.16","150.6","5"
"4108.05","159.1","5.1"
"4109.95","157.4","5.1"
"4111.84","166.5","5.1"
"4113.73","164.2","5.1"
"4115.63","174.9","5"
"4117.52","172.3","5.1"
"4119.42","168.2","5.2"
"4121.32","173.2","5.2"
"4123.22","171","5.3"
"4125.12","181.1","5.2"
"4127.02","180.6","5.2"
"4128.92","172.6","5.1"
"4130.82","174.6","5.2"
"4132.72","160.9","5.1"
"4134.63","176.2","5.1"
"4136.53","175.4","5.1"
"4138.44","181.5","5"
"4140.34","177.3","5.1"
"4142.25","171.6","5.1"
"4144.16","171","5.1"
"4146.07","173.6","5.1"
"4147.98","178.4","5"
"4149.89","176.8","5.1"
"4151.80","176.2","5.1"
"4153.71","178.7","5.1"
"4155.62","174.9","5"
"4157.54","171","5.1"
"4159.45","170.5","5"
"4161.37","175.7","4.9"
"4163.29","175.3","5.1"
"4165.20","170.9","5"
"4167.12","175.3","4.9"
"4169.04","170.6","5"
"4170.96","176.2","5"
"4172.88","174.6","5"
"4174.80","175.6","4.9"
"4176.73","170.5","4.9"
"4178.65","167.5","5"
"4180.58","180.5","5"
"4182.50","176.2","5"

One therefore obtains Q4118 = 1.2 Ang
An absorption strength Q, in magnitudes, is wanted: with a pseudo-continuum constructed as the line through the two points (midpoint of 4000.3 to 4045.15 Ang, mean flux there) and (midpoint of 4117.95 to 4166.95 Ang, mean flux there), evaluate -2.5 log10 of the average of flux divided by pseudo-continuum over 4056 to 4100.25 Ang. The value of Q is 0.041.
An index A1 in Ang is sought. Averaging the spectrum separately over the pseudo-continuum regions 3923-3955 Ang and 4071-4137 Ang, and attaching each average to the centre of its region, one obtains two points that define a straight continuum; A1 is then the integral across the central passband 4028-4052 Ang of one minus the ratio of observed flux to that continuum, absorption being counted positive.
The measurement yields -2.63 Ang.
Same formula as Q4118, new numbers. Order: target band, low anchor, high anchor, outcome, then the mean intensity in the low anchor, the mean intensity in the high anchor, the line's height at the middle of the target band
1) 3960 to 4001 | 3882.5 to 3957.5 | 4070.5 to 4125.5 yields 1.73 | 152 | 162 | 155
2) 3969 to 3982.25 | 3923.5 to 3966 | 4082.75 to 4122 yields 1.78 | 149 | 157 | 150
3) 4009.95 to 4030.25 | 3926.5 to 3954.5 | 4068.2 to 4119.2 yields -2.90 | 144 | 161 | 153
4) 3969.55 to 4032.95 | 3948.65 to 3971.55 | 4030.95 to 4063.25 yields -3.77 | 140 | 175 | 157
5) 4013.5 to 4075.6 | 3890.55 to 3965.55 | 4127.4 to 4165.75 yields -3.29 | 155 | 174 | 165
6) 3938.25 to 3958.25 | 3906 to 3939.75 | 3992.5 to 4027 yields -1.29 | 149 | 177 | 157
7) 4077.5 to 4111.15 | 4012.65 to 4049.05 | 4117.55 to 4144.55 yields 3.51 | 174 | 174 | 174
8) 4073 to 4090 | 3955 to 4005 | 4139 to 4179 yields -0.70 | 153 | 174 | 165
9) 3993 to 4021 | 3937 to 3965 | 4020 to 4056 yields -1.20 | 162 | 174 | 170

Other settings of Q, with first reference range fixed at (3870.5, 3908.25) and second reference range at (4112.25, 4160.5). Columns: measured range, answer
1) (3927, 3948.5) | 0.16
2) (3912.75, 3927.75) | -0.10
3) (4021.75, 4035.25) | -0.05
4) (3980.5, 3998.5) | -0.07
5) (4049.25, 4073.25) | -0.04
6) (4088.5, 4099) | 0.04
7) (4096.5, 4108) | 0.29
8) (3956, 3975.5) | 0.25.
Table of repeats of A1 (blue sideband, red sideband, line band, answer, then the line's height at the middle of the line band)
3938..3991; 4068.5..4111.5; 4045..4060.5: -2.0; 157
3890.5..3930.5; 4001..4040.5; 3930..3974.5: 8.5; 167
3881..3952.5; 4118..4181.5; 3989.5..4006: -1.9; 159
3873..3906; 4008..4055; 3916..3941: 2.7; 156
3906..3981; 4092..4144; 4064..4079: -1.2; 158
